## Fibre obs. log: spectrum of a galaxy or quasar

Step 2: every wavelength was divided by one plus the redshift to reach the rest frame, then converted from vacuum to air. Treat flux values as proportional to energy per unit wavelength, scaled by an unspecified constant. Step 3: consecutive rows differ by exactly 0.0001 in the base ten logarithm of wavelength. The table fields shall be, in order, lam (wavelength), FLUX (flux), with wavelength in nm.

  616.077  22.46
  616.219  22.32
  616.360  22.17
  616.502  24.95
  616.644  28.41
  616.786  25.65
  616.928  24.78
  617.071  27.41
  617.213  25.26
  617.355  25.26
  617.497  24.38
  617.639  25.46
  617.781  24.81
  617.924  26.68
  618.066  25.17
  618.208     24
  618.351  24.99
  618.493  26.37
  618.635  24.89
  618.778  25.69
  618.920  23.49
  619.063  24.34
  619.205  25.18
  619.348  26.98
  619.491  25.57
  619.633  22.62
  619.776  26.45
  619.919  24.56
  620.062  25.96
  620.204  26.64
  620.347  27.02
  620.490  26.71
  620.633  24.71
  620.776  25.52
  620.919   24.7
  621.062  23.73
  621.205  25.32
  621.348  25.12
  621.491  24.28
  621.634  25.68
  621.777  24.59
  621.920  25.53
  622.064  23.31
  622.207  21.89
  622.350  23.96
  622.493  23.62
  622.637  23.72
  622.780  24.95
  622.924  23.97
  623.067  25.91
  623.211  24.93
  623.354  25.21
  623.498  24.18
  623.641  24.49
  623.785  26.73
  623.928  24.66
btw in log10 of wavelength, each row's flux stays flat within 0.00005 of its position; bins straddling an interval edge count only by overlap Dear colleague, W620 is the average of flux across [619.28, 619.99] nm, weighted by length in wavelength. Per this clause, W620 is 25.2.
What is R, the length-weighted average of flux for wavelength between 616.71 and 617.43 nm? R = 25.7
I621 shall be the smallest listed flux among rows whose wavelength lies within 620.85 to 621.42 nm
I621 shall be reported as 23.73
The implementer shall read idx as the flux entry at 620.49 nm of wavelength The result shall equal 26.71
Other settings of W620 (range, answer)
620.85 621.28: 24.6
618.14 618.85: 25.2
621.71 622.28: 23.8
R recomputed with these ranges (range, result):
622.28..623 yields 24.1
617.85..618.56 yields 25.4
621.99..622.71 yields 23.3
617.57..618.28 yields 25.2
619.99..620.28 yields 26.3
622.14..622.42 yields 23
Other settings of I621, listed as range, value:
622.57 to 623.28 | 23.72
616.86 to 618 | 24.38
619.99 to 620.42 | 25.96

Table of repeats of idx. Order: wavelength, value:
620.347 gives 27.02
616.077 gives 22.46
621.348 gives 25.12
